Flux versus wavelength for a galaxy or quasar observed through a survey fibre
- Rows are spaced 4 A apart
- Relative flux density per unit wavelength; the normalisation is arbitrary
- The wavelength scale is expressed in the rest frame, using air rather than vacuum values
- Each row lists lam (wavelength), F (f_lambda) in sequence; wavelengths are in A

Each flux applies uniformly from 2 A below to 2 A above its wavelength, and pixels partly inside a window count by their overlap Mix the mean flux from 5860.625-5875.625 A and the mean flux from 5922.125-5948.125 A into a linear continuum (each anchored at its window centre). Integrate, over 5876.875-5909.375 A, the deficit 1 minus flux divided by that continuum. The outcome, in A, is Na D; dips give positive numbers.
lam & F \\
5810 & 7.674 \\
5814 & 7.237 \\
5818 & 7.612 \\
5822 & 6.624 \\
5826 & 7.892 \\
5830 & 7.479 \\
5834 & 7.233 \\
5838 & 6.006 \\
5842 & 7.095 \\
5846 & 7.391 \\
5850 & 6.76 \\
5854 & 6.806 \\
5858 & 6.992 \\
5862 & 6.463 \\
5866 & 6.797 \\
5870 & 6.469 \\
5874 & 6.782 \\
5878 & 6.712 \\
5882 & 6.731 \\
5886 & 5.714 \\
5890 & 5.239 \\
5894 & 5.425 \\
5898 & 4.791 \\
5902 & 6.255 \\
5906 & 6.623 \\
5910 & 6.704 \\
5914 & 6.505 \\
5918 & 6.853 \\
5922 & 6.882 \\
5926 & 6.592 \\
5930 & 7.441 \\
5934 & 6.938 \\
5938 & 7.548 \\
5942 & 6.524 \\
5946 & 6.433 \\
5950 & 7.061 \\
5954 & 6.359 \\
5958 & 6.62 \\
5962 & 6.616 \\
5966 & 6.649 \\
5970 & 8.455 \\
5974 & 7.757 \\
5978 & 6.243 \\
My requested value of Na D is 3.80 A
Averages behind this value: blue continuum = 6.63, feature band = 5.95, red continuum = 6.91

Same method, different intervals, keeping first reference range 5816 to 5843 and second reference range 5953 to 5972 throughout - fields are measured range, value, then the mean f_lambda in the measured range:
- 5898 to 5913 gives 1.59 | 6.29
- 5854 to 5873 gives 1.06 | 6.7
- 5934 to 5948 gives 0.30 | 6.85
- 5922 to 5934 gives 0.06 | 6.98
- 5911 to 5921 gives 0.46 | 6.7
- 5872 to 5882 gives 0.47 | 6.74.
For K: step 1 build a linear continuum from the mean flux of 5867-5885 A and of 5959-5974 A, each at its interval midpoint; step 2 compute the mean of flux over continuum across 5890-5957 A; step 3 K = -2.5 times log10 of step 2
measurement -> 0.07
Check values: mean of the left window 6.63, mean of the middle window 6.52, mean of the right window 7.27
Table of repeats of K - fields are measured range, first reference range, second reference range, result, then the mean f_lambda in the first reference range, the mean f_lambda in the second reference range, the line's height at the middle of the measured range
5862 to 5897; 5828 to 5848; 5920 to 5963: 0.12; 7.04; 6.82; 6.95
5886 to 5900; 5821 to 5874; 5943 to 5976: 0.31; 6.92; 6.98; 6.95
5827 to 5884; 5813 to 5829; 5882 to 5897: -0.07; 7.36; 5.58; 6.46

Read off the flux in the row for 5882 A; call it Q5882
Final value 6.731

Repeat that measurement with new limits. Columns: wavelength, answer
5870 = 6.469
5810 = 7.674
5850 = 6.76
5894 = 5.425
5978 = 6.243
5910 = 6.704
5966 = 6.649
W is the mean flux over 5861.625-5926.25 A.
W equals 6.32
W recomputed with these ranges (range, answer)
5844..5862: 6.93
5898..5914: 6.31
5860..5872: 6.58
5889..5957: 6.5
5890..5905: 5.53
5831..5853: 6.92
